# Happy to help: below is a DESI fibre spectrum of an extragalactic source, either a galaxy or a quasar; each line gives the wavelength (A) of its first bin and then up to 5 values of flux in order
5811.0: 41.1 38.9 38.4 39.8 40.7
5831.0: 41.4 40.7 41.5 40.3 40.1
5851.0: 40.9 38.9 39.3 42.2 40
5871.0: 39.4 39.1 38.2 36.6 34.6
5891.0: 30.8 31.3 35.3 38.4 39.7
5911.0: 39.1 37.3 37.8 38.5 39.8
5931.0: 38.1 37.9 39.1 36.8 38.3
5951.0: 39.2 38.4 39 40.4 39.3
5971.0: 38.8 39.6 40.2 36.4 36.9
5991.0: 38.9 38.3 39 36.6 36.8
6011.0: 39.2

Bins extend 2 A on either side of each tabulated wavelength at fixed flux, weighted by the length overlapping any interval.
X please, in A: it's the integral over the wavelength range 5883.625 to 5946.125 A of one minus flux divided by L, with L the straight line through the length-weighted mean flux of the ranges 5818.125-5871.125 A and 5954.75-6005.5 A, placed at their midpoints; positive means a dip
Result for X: 3.9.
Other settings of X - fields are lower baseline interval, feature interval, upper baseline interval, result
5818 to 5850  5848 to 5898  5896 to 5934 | 2.2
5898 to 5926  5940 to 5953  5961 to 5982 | 0.3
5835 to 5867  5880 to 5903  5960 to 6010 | 3.2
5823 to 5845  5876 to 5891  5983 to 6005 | 1.5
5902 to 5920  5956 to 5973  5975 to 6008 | -0.5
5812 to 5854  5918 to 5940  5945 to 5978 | 0.5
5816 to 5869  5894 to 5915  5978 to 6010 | 1.2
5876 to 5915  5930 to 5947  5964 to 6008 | -0.4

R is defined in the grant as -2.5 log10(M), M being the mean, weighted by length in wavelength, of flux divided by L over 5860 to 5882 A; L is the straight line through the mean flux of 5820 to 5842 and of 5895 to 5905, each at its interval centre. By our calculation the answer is -0.05 mag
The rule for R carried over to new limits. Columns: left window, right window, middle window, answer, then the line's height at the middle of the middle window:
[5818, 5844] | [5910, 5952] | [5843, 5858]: 0.00 mag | 40.1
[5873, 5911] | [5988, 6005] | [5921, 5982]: -0.04 mag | 37.3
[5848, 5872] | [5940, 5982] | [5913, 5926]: 0.04 mag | 39.4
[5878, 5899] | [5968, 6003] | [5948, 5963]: -0.05 mag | 37.1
